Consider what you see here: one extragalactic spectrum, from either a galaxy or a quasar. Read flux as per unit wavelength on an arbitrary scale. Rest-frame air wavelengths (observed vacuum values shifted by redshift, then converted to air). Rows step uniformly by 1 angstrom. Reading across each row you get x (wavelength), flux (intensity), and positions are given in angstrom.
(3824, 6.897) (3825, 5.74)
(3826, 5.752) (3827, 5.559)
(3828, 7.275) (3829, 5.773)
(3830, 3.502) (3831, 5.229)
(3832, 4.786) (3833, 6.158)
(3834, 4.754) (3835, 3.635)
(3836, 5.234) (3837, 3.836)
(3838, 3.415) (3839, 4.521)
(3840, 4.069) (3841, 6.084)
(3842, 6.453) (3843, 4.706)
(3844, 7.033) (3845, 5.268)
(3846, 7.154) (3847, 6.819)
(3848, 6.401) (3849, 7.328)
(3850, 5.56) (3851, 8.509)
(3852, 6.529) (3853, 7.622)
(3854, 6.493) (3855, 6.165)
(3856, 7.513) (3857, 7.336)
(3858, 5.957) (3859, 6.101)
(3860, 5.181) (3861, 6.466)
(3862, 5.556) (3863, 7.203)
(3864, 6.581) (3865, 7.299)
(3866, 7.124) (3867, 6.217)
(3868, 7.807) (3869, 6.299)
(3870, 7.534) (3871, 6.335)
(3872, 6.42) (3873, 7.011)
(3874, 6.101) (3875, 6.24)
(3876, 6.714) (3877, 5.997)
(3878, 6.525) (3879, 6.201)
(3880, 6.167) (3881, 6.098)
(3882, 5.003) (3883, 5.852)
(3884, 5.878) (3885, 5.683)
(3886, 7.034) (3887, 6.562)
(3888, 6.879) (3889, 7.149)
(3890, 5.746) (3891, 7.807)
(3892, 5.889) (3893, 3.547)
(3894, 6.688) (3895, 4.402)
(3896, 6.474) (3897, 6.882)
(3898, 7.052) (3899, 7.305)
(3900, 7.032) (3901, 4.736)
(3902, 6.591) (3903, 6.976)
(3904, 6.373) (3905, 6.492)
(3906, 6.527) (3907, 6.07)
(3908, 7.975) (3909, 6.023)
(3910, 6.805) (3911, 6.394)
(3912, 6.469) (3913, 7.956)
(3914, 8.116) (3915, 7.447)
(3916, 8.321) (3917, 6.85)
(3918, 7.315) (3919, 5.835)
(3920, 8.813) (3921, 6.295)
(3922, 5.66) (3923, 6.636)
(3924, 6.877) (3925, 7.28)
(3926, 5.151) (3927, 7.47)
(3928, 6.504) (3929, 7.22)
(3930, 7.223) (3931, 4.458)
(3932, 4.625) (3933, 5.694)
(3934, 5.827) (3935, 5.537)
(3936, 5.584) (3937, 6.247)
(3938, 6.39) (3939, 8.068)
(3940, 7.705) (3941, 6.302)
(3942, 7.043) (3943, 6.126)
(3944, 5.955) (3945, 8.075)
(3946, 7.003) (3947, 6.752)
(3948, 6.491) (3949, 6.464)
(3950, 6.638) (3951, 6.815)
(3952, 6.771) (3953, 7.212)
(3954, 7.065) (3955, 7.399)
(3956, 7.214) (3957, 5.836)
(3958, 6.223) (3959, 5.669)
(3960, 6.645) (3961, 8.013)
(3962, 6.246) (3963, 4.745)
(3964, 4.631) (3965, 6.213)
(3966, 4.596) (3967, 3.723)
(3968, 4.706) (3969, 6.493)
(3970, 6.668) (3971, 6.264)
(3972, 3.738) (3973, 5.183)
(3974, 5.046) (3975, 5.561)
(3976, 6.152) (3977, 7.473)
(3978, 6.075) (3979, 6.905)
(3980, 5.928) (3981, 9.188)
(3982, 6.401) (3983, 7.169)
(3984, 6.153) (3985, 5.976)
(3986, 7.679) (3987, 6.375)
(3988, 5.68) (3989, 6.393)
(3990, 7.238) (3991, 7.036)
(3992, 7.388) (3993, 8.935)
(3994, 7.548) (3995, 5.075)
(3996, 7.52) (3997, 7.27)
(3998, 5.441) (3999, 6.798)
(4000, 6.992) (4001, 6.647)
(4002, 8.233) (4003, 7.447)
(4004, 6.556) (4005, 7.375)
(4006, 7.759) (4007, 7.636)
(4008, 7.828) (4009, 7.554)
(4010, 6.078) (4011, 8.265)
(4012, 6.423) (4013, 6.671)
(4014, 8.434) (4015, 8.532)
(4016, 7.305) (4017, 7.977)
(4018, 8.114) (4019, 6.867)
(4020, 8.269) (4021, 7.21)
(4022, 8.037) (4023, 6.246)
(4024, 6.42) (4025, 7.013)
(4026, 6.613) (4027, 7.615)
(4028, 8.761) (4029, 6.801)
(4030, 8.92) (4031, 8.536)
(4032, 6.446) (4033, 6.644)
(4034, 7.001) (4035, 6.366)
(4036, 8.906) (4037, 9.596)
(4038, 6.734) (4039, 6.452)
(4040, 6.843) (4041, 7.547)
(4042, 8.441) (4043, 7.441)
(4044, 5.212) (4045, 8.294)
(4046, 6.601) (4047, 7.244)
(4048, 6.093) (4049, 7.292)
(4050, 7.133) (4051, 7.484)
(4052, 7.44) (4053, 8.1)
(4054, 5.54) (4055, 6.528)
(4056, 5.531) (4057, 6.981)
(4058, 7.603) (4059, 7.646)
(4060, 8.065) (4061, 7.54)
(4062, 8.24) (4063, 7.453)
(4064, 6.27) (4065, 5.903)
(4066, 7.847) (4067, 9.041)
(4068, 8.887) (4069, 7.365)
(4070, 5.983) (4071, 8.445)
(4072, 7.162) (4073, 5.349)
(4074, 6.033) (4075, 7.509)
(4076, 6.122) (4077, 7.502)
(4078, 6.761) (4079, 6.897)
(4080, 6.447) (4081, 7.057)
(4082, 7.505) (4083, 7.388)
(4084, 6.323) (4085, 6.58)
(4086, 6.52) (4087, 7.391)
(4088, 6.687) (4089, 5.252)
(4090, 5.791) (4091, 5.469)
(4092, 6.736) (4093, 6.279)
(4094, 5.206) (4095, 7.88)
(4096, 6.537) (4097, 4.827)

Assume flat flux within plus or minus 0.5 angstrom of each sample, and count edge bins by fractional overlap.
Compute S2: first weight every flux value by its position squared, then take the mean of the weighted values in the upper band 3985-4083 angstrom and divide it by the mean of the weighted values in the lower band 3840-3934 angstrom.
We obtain 1.19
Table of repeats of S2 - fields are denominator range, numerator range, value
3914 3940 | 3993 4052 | 1.16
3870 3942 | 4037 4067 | 1.19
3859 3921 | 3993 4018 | 1.18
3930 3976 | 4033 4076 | 1.23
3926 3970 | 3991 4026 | 1.19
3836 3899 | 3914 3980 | 1.06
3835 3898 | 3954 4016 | 1.13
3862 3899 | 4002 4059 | 1.23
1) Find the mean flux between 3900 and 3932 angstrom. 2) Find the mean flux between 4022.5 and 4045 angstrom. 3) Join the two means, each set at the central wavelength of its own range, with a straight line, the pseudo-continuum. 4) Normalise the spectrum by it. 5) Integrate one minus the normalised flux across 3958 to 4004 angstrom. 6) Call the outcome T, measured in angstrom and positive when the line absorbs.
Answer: 4.4 angstrom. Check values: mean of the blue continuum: 6.71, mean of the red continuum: 7.32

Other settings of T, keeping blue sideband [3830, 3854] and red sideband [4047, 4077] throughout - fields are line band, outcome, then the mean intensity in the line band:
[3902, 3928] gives -3.0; 6.87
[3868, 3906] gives -2.4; 6.34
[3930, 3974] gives 1.6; 6.16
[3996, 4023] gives -2.3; 7.36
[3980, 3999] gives -0.7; 6.89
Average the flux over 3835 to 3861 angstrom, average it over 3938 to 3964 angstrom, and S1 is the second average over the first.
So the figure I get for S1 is 1.1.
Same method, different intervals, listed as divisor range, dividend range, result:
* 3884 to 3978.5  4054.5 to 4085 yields 1.11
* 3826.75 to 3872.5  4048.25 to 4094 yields 1.14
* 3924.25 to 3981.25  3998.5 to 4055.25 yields 1.17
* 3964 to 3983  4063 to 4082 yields 1.19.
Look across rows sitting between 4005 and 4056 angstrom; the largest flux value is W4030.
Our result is 9.596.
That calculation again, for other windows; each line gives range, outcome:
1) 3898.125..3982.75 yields 9.188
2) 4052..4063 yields 8.24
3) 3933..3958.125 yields 8.075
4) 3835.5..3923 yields 8.813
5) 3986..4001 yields 8.935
